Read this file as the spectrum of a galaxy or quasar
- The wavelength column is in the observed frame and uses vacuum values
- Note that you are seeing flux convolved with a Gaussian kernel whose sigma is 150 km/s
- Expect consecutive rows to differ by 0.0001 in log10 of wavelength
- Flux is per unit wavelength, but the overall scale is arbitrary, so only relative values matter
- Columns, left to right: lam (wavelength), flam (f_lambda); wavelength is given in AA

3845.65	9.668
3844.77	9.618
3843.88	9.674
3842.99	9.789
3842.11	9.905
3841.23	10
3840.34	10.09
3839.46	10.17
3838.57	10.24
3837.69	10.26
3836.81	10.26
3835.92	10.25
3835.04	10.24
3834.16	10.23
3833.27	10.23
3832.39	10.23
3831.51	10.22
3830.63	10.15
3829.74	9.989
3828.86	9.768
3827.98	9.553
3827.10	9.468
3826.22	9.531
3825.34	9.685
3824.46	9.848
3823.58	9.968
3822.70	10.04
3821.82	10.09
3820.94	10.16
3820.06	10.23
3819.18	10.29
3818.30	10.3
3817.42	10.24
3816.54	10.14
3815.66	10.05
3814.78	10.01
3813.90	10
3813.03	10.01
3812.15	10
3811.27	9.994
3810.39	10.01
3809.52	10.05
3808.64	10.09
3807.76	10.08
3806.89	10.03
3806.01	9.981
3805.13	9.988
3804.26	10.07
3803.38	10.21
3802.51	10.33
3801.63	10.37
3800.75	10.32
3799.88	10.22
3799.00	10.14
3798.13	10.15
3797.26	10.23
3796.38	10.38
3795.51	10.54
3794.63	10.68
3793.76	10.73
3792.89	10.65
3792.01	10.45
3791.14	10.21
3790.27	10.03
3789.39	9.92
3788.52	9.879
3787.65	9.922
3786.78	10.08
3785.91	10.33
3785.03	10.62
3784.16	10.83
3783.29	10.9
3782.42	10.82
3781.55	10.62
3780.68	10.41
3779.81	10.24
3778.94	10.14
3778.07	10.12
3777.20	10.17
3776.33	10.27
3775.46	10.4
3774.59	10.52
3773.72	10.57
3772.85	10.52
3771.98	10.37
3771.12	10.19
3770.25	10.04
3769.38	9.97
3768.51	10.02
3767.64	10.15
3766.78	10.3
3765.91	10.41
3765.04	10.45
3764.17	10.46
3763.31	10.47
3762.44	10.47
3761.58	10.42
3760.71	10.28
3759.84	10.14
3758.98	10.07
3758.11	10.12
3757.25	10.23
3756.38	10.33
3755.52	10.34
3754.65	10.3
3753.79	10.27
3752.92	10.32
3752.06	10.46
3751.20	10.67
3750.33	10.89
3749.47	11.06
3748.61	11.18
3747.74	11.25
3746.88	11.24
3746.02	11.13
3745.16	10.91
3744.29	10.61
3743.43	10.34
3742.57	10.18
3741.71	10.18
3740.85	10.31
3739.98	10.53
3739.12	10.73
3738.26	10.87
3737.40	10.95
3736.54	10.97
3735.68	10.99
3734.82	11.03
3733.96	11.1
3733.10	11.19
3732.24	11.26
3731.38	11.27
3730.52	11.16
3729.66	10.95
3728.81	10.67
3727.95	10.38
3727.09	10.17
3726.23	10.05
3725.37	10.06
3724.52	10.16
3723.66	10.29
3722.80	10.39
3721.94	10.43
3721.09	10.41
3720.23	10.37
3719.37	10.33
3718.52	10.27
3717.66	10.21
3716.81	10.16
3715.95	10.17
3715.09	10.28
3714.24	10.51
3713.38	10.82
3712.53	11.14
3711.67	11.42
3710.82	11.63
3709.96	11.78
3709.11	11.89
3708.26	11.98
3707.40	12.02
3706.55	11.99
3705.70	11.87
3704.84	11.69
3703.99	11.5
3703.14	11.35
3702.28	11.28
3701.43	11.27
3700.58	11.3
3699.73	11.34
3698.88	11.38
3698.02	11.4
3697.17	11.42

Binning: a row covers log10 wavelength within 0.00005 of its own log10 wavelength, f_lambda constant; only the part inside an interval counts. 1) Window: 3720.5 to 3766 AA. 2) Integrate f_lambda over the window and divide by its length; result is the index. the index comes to 10.6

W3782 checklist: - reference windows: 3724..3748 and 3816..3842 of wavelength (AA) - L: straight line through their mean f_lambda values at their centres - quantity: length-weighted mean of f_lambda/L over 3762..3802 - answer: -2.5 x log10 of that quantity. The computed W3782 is 0.01 mag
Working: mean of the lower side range 10.7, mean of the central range 10.3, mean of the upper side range 10.1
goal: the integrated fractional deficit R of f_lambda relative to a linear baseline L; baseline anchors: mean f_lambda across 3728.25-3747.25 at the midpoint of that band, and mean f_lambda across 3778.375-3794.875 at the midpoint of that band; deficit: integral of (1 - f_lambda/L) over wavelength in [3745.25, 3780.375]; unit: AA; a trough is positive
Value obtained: 0.6 AA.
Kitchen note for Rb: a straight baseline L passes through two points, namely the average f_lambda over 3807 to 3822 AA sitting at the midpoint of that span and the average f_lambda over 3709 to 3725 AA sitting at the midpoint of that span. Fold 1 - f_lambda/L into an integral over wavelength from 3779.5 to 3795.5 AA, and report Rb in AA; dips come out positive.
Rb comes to -0.3 AA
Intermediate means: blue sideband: 10.6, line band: 10.4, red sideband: 10.1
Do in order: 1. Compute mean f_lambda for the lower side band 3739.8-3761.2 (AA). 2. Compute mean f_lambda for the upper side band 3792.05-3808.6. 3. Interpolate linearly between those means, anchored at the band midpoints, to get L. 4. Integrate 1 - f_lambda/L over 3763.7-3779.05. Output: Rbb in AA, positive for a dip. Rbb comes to 0.21 AA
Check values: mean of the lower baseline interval 10.5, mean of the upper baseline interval 10.3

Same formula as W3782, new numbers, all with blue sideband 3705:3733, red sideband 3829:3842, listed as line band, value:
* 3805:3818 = 0.027 mag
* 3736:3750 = -0.008 mag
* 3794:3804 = 0.005 mag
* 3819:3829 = 0.037 mag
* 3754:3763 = 0.035 mag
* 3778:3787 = -0.002 mag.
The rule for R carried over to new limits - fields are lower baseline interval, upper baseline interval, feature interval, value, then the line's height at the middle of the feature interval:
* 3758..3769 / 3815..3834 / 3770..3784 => -0.2 AA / 10.2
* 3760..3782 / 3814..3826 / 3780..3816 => -0.3 AA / 10.2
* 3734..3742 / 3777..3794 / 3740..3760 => 0.2 AA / 10.7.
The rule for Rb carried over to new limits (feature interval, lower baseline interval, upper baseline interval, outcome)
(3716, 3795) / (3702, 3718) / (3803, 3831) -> 1.7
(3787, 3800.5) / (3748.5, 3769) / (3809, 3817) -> -0.2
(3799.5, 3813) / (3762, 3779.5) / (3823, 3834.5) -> -0.1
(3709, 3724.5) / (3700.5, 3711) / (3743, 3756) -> 1.1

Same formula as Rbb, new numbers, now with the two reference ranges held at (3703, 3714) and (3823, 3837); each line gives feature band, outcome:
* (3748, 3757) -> 0.4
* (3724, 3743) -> 1.0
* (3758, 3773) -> 0.8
